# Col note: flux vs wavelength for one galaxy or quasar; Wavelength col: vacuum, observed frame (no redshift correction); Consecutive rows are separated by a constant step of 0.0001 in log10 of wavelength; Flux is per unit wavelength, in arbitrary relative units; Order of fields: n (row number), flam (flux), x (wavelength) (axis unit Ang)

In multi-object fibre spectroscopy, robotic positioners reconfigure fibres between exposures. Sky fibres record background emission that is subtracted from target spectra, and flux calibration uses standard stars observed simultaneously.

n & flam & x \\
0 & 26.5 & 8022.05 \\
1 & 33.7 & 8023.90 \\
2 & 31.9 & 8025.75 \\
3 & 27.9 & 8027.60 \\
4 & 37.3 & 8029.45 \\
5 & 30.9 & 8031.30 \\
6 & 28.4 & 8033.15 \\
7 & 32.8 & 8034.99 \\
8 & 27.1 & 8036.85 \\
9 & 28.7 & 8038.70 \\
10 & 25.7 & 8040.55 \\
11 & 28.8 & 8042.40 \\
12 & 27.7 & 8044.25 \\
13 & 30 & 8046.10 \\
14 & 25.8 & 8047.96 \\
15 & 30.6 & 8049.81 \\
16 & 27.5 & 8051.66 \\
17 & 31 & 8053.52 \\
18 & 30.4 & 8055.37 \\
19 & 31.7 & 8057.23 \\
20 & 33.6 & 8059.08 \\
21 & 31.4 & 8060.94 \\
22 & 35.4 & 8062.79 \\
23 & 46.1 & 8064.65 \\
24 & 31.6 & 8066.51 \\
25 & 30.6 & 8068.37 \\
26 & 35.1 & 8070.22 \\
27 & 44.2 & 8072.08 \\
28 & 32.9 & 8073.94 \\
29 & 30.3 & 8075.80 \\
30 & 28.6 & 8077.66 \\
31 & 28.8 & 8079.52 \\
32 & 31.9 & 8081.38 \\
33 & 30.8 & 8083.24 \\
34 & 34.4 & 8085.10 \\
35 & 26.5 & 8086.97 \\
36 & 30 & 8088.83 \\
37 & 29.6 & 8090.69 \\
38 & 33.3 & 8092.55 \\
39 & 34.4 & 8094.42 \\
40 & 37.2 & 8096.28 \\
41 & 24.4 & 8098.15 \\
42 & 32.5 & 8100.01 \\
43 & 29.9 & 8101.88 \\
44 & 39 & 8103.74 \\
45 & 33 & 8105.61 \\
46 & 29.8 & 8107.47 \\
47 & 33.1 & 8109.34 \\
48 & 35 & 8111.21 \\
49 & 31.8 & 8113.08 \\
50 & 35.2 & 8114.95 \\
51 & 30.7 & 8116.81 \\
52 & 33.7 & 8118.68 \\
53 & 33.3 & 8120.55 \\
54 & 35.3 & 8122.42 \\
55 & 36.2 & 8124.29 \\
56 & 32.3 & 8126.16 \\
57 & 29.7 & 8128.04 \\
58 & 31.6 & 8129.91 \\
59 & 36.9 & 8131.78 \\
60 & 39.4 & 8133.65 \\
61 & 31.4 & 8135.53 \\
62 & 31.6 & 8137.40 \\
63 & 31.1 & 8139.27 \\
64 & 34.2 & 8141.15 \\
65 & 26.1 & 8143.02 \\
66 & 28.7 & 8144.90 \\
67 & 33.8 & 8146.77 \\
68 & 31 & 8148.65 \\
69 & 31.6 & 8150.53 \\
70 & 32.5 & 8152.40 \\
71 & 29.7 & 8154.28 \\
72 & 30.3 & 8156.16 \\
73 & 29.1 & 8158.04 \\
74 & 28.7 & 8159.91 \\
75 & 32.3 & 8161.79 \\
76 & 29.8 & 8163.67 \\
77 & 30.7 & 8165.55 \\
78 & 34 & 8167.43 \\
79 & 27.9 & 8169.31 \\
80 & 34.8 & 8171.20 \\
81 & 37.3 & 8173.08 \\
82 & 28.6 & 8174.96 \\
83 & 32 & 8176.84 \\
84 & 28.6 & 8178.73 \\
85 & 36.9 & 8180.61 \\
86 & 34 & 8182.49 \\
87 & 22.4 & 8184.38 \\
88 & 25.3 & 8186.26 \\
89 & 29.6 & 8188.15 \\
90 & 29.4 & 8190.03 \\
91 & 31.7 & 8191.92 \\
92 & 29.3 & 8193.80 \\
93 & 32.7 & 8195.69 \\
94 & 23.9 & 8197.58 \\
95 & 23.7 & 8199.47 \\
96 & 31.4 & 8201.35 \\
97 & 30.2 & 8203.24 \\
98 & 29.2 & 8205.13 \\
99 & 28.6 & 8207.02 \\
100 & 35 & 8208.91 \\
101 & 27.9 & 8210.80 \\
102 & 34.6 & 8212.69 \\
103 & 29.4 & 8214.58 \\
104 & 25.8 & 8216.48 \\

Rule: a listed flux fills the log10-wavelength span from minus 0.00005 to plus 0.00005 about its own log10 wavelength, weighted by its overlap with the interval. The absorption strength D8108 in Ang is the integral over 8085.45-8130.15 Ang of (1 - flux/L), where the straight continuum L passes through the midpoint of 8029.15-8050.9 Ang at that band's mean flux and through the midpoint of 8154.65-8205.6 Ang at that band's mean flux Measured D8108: -4.1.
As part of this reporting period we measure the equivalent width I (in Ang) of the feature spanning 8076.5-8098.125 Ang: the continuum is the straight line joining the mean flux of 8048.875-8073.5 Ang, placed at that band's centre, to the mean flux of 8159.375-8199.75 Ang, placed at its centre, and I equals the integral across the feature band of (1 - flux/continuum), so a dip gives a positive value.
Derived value 1.24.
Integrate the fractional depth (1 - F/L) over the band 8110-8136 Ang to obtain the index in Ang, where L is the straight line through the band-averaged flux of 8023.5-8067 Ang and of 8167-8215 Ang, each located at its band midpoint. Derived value -2.7 Ang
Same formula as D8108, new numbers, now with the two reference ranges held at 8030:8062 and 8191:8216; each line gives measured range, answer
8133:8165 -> -1.6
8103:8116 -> -1.8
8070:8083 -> -1.4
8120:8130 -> -1.2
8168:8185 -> -1.1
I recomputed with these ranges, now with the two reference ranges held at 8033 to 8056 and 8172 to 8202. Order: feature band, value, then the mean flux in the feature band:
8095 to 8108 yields -1.4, 32.4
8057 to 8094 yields -4.9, 32.9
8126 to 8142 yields -2.0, 33.2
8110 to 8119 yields -1.2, 33.3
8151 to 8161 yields -0.2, 30.2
